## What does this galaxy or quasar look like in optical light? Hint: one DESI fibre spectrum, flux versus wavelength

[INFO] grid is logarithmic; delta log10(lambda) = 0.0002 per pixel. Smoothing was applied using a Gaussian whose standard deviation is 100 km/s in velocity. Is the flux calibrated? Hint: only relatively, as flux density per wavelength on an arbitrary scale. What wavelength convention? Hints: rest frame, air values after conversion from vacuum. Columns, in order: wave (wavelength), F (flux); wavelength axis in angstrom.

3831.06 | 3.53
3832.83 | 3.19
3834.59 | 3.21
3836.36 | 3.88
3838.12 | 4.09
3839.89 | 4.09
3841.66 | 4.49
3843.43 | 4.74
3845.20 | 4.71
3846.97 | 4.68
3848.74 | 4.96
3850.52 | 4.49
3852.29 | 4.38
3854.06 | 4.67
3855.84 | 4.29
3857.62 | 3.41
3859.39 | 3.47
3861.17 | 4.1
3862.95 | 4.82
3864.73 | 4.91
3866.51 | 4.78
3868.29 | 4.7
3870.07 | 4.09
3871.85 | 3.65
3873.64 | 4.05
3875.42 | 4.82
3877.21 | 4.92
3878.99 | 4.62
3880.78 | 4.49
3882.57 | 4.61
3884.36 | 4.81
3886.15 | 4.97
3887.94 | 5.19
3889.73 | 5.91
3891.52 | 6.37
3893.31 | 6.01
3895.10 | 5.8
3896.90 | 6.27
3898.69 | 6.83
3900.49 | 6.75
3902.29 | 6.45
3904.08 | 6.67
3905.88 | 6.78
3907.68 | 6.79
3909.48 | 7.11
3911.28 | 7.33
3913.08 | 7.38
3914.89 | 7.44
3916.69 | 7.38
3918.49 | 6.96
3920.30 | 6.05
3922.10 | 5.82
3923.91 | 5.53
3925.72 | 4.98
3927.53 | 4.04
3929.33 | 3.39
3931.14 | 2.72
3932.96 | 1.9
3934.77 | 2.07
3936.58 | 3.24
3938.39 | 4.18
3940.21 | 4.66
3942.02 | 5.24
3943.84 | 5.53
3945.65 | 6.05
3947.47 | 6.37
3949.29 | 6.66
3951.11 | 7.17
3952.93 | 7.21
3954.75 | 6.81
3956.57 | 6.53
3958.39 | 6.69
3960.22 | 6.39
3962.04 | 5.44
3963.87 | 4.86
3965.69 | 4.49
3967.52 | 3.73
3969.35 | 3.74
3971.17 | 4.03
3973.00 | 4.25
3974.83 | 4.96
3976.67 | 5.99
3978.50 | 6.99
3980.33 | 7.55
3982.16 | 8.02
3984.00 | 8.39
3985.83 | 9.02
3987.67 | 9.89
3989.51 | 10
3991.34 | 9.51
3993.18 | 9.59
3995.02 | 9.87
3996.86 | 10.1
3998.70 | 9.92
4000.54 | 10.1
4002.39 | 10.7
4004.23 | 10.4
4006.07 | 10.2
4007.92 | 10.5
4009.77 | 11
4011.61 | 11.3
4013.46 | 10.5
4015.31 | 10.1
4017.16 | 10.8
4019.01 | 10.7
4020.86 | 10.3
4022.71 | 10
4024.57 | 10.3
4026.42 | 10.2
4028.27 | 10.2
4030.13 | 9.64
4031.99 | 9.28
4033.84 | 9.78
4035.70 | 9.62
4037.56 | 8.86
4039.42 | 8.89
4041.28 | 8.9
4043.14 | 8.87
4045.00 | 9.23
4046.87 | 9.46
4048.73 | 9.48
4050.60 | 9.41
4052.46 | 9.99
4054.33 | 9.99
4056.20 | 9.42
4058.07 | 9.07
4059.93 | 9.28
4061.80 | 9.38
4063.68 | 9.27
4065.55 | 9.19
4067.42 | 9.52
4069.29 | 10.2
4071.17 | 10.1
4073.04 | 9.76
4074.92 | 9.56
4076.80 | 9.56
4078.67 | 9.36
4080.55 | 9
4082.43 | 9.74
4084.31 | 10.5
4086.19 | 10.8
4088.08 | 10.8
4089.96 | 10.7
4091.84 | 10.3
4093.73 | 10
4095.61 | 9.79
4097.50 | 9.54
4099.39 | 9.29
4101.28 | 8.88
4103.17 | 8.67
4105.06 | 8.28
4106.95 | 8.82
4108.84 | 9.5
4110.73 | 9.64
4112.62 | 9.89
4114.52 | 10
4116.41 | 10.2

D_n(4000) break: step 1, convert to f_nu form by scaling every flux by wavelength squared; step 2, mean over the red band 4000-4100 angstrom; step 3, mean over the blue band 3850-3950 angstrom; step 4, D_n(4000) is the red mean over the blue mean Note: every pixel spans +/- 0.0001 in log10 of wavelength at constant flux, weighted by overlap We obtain 2.0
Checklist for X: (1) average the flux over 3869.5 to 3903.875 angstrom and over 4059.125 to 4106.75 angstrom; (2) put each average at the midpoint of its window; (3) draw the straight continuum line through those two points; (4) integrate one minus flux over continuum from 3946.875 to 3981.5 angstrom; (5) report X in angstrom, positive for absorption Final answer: 6.04 angstrom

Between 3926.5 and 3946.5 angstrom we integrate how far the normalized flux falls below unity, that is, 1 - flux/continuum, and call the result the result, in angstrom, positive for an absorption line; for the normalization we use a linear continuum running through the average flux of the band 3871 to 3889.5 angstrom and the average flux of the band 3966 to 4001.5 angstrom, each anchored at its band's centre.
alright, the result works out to 7.6 angstrom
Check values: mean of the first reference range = 4.66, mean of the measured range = 3.91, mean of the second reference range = 7.62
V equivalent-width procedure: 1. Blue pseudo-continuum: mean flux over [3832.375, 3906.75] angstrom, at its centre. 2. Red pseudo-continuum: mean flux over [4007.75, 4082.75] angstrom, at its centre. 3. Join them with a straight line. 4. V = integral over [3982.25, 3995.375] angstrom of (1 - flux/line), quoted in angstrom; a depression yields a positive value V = -1.9 angstrom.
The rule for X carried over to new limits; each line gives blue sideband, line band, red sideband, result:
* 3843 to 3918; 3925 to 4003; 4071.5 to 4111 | 9.0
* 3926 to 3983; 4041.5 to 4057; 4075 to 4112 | -2.3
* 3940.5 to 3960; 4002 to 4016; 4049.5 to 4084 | -4.6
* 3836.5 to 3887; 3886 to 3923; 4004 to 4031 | -2.7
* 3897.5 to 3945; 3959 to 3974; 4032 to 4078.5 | 4.7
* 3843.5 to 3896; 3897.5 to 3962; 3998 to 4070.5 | 6.9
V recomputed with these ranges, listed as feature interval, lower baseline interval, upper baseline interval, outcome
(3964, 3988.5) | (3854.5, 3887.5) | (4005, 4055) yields 5.86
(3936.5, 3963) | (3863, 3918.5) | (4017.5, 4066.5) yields 4.73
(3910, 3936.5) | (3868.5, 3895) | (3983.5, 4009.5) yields 5.69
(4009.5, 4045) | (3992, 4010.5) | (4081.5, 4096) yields 1.16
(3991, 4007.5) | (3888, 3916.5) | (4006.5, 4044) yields -1.41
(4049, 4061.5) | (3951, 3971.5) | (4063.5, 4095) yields -0.67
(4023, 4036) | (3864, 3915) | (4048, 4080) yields -1.63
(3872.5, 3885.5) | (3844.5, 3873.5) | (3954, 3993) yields 0.42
